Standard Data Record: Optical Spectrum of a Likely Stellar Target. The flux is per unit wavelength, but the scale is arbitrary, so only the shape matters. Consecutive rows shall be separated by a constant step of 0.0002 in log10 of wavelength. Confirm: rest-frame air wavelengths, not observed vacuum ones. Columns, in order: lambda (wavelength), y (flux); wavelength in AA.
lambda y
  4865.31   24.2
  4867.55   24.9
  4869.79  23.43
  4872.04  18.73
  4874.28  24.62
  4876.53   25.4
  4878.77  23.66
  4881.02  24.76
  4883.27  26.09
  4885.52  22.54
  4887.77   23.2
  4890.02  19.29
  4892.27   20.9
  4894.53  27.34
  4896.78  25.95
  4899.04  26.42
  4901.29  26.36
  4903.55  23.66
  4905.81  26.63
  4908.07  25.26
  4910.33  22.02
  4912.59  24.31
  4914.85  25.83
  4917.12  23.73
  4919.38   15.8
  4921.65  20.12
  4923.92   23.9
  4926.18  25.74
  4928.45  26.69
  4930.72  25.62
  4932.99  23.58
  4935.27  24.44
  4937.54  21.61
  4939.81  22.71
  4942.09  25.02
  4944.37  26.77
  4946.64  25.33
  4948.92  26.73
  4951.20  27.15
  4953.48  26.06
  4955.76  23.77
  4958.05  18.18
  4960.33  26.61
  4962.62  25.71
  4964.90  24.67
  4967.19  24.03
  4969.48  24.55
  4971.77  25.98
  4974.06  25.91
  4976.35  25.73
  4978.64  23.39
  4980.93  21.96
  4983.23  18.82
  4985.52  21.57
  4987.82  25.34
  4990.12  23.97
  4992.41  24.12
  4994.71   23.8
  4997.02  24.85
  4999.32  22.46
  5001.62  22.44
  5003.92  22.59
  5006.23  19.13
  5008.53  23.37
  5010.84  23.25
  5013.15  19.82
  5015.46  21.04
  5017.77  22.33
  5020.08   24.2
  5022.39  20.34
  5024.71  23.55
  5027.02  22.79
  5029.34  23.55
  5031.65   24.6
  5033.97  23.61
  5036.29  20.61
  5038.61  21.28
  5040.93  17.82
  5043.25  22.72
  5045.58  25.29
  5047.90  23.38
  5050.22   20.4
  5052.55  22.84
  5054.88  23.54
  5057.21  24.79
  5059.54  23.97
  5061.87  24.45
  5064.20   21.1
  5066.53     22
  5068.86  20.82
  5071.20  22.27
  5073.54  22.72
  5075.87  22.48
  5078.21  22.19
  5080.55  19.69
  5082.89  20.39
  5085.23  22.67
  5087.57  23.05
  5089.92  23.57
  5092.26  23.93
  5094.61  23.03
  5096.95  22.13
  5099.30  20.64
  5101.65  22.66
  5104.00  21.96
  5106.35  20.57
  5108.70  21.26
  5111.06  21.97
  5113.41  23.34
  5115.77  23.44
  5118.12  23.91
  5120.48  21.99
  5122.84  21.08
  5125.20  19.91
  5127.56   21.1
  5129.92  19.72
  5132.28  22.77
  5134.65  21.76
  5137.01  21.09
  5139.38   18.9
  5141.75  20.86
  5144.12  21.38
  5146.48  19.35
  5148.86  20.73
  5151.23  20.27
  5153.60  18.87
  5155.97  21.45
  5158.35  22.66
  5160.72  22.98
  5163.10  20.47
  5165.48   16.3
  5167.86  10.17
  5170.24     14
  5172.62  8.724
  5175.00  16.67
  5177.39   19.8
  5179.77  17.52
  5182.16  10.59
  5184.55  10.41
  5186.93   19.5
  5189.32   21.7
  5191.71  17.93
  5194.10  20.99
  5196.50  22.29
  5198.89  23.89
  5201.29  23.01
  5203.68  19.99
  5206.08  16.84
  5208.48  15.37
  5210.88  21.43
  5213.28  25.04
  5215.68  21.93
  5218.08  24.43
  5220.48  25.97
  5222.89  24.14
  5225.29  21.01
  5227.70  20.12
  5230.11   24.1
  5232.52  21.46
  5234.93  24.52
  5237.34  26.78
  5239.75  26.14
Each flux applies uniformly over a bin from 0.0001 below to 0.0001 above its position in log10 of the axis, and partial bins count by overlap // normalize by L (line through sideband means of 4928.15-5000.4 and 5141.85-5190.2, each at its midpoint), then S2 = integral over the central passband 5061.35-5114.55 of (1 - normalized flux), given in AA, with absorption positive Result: -4.89 AA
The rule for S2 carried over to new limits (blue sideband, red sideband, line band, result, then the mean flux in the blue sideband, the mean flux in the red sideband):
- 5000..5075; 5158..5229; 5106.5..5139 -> -1.7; 22.4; 19.2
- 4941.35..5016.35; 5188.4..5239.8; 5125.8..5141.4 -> 1.3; 23.8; 22.1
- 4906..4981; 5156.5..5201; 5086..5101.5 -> -2.0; 24.3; 17.8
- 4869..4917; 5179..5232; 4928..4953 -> -1.6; 24.1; 20.4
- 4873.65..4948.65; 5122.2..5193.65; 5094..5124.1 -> -3.7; 24.1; 18.6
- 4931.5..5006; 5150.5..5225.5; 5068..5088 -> -0.1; 24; 19.2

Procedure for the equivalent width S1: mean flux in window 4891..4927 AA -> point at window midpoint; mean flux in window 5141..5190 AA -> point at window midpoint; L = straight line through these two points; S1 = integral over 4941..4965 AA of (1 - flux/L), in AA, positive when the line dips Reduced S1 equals -2.3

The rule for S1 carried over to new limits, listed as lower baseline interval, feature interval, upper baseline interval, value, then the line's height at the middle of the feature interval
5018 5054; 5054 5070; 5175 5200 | -0.86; 21.8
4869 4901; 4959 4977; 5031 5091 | -1.70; 23.1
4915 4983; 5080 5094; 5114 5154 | -0.33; 21.9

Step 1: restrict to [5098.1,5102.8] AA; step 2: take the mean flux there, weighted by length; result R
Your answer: 21.6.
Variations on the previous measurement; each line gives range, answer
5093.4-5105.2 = 22.1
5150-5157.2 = 20.2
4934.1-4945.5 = 24.1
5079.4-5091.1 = 21.9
